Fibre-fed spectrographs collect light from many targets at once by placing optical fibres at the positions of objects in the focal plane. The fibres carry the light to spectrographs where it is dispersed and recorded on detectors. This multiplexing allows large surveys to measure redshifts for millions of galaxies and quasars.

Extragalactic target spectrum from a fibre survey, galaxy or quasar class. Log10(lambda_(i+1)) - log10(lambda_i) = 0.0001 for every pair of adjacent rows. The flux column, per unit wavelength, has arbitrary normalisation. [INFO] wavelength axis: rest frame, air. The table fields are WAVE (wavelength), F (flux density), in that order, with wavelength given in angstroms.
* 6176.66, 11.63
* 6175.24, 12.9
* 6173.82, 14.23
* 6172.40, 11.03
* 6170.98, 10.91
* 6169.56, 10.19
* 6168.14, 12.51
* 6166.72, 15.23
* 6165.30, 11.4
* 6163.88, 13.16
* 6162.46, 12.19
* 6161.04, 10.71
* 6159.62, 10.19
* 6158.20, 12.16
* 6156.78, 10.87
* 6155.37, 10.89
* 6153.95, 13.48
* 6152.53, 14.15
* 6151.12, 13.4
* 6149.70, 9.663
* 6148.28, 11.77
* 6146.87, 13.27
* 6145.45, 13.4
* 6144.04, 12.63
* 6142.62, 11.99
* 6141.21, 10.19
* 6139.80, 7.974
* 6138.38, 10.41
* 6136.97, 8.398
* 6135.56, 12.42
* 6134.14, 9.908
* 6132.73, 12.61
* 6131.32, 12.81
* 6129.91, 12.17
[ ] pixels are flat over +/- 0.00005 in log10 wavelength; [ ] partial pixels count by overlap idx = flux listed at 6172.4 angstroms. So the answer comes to 11.03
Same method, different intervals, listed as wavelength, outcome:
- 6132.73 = 12.61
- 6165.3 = 11.4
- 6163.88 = 13.16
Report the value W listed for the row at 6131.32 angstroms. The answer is 12.81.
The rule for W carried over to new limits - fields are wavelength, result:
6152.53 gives 14.15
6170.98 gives 10.91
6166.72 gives 15.23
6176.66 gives 11.63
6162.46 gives 12.19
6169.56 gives 10.19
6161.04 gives 10.71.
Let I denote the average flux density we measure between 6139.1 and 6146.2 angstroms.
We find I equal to 11.3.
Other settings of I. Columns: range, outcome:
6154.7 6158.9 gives 11.3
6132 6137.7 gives 10.8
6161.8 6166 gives 12.2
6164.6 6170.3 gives 12.3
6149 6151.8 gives 11.5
